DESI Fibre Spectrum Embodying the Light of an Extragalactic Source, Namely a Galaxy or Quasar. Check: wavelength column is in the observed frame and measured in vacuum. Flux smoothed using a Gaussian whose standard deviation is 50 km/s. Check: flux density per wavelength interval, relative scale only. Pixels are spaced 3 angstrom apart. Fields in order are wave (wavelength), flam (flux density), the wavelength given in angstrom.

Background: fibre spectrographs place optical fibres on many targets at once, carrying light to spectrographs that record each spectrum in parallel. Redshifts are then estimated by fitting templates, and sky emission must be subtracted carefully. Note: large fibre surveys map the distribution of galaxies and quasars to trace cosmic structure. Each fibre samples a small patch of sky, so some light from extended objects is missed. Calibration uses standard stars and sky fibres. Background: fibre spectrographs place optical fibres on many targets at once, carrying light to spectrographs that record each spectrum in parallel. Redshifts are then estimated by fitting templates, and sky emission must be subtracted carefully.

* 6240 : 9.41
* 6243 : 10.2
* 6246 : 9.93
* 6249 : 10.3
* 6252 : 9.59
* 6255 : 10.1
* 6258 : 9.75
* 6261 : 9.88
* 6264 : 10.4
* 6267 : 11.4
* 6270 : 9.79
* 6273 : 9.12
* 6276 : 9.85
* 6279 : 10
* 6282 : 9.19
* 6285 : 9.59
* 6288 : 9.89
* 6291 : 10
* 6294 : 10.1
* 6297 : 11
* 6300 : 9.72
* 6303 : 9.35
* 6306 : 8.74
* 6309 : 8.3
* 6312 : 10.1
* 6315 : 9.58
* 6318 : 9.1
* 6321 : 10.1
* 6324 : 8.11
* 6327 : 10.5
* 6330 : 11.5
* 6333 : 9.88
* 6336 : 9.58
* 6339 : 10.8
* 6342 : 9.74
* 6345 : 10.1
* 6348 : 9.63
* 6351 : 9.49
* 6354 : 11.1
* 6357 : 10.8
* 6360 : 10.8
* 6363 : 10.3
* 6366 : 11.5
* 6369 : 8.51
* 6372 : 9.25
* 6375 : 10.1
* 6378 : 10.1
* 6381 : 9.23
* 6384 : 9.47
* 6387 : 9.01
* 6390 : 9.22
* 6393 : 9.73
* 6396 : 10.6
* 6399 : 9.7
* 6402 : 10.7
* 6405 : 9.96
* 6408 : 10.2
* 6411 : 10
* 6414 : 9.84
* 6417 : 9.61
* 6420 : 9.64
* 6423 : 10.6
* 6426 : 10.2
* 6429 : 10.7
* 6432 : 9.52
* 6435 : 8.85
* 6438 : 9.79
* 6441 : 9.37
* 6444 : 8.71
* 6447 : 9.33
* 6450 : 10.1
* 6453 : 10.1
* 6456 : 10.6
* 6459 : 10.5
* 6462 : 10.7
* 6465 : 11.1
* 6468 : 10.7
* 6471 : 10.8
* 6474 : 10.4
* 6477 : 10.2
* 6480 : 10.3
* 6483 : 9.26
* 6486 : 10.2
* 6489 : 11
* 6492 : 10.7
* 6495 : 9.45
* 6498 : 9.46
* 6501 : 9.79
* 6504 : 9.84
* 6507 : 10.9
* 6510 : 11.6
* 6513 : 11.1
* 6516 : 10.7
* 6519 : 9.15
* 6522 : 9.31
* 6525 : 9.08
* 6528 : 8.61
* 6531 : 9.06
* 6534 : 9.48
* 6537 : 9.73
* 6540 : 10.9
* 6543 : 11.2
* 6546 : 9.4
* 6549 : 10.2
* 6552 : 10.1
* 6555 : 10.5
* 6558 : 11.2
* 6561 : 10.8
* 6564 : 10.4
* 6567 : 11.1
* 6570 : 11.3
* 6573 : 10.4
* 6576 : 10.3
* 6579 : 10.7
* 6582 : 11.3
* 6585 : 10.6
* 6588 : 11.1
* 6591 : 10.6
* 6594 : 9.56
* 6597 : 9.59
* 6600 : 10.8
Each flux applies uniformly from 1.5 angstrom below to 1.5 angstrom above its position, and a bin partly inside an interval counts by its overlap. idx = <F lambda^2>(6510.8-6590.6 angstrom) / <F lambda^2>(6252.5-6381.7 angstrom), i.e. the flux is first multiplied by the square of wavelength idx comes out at 1.12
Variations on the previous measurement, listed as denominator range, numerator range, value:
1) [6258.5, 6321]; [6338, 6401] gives 1.05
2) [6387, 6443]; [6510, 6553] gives 1.04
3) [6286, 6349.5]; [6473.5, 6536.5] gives 1.08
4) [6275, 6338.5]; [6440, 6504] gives 1.10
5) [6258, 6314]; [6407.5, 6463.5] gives 1.06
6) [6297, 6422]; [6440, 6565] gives 1.08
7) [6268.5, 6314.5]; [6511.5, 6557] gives 1.11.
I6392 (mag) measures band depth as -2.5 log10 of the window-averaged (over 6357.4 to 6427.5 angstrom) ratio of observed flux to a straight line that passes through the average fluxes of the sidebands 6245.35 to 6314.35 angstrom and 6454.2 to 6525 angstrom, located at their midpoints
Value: 0.02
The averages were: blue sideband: 9.83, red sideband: 10.3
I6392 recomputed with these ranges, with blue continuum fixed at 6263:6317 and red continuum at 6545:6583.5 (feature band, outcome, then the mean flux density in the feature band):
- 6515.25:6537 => 0.13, 9.32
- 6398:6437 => 0.02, 9.96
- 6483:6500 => 0.03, 10.1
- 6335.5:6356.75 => -0.02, 10.1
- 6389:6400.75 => 0.03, 9.86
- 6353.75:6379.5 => -0.02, 10.2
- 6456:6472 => -0.05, 10.7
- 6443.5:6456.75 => 0.05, 9.8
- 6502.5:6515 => -0.04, 10.9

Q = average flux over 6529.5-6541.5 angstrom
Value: 9.79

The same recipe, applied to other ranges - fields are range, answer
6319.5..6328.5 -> 9.57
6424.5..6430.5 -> 10.4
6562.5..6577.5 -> 10.7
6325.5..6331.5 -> 11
